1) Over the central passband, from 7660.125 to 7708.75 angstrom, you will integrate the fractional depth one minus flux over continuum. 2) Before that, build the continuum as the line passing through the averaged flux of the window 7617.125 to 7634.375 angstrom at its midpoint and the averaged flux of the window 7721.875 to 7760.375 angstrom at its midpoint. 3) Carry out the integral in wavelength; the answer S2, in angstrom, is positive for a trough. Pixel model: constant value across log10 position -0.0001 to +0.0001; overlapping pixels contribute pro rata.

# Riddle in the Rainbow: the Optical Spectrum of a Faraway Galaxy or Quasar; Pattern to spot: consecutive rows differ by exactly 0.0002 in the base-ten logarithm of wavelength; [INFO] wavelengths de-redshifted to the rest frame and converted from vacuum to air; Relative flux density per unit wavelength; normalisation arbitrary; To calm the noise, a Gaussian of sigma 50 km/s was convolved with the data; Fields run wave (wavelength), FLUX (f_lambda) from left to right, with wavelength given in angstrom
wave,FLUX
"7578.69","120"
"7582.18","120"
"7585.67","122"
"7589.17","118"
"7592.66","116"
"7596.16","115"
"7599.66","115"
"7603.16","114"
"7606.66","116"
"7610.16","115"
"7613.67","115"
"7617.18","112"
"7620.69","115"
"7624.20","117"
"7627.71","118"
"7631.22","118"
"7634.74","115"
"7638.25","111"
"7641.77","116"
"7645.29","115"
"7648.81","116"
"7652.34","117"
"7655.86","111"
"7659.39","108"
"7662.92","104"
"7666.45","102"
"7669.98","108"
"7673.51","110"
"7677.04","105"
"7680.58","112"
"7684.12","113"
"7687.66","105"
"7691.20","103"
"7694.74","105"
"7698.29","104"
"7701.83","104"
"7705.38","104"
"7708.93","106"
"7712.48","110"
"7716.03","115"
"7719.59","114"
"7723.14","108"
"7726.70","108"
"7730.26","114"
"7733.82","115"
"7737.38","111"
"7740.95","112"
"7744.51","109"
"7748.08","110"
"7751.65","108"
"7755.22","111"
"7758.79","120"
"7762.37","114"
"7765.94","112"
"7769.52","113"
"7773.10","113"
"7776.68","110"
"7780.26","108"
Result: 3.30 angstrom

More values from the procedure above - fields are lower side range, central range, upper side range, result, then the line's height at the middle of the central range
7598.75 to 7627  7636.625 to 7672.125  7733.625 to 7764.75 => 1.03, 114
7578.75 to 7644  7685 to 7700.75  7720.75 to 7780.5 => 1.22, 113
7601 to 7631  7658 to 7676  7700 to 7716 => 0.72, 111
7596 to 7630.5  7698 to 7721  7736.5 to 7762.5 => 0.91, 113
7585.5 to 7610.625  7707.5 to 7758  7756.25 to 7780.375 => 1.22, 114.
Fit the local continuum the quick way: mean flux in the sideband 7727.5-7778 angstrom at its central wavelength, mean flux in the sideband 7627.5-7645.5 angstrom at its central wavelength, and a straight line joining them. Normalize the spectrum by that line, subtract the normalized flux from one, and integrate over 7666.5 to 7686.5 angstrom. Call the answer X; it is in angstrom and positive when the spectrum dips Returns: 1.0 angstrom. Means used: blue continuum 115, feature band 109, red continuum 112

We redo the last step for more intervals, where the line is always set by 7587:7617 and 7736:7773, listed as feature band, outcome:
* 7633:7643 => 0.06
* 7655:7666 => 0.71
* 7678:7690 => 0.45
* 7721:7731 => 0.26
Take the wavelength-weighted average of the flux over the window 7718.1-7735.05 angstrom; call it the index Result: 112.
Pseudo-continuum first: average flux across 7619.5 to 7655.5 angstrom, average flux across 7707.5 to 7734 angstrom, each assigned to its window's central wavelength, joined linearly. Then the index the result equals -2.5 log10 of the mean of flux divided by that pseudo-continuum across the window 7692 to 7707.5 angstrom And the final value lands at 0.08 mag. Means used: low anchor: 116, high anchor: 111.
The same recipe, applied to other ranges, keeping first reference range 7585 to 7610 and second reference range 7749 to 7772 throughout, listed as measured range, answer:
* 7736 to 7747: 0.03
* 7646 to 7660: 0.01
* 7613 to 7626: 0.01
